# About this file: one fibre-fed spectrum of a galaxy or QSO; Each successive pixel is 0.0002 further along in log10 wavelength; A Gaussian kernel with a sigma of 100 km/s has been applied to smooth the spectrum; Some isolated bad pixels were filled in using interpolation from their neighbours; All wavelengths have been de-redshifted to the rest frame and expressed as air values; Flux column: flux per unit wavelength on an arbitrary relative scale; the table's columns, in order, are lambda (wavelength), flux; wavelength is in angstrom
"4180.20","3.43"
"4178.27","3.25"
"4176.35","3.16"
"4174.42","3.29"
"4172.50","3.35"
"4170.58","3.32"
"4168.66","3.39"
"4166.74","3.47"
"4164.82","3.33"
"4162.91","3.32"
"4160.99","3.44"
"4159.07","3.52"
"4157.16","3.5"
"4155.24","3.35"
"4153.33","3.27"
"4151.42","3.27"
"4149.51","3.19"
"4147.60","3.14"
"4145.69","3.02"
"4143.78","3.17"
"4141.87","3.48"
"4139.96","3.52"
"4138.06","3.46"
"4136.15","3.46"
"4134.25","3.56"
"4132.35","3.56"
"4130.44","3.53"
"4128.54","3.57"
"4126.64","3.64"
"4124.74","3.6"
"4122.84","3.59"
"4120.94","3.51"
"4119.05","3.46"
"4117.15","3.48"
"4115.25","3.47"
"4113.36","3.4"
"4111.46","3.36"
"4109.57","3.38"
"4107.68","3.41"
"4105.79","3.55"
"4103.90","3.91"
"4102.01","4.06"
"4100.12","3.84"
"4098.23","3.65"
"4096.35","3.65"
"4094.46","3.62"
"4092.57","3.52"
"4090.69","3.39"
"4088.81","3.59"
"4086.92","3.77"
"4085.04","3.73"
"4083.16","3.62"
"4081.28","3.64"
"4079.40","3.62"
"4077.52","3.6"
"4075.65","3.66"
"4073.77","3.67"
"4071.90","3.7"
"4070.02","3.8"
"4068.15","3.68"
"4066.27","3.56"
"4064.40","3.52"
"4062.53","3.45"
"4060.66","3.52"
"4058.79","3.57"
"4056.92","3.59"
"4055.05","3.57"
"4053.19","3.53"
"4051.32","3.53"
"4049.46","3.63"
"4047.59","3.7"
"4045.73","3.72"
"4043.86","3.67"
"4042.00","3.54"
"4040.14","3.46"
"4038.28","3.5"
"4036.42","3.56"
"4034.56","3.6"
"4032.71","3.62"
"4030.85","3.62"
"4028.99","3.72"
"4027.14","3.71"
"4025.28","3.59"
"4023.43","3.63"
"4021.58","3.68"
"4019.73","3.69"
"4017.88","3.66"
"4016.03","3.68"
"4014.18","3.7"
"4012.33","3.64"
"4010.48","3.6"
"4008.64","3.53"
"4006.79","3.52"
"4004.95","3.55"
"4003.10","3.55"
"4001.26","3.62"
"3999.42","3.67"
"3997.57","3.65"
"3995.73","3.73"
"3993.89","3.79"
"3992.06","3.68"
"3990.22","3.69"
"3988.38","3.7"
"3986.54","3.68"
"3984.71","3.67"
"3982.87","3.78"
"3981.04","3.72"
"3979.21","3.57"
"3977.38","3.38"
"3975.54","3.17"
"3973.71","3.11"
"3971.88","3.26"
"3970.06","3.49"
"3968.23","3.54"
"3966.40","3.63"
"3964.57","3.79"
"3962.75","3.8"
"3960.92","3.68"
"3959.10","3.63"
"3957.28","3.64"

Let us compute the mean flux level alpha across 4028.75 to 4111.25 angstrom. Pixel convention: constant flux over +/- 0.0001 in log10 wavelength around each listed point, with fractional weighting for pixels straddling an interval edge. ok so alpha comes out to 3.62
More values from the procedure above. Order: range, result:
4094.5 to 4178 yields 3.46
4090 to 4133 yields 3.57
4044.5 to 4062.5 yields 3.59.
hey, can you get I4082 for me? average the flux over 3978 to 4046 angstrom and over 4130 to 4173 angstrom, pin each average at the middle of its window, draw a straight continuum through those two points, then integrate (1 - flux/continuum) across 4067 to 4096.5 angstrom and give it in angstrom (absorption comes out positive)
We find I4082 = -1.1 angstrom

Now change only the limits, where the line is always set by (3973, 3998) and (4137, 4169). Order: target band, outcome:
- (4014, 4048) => -1.00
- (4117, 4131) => -0.68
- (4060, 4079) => -0.81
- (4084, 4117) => -1.73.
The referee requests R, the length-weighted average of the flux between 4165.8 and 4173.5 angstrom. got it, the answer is 3.38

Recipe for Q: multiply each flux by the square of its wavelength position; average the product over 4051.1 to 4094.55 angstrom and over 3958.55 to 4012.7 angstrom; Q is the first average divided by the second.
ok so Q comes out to 1.0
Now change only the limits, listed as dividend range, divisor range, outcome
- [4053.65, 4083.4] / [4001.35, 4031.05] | 1.02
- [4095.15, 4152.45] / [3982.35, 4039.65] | 1.01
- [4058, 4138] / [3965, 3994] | 1.07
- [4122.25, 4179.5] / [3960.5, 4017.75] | 1.02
